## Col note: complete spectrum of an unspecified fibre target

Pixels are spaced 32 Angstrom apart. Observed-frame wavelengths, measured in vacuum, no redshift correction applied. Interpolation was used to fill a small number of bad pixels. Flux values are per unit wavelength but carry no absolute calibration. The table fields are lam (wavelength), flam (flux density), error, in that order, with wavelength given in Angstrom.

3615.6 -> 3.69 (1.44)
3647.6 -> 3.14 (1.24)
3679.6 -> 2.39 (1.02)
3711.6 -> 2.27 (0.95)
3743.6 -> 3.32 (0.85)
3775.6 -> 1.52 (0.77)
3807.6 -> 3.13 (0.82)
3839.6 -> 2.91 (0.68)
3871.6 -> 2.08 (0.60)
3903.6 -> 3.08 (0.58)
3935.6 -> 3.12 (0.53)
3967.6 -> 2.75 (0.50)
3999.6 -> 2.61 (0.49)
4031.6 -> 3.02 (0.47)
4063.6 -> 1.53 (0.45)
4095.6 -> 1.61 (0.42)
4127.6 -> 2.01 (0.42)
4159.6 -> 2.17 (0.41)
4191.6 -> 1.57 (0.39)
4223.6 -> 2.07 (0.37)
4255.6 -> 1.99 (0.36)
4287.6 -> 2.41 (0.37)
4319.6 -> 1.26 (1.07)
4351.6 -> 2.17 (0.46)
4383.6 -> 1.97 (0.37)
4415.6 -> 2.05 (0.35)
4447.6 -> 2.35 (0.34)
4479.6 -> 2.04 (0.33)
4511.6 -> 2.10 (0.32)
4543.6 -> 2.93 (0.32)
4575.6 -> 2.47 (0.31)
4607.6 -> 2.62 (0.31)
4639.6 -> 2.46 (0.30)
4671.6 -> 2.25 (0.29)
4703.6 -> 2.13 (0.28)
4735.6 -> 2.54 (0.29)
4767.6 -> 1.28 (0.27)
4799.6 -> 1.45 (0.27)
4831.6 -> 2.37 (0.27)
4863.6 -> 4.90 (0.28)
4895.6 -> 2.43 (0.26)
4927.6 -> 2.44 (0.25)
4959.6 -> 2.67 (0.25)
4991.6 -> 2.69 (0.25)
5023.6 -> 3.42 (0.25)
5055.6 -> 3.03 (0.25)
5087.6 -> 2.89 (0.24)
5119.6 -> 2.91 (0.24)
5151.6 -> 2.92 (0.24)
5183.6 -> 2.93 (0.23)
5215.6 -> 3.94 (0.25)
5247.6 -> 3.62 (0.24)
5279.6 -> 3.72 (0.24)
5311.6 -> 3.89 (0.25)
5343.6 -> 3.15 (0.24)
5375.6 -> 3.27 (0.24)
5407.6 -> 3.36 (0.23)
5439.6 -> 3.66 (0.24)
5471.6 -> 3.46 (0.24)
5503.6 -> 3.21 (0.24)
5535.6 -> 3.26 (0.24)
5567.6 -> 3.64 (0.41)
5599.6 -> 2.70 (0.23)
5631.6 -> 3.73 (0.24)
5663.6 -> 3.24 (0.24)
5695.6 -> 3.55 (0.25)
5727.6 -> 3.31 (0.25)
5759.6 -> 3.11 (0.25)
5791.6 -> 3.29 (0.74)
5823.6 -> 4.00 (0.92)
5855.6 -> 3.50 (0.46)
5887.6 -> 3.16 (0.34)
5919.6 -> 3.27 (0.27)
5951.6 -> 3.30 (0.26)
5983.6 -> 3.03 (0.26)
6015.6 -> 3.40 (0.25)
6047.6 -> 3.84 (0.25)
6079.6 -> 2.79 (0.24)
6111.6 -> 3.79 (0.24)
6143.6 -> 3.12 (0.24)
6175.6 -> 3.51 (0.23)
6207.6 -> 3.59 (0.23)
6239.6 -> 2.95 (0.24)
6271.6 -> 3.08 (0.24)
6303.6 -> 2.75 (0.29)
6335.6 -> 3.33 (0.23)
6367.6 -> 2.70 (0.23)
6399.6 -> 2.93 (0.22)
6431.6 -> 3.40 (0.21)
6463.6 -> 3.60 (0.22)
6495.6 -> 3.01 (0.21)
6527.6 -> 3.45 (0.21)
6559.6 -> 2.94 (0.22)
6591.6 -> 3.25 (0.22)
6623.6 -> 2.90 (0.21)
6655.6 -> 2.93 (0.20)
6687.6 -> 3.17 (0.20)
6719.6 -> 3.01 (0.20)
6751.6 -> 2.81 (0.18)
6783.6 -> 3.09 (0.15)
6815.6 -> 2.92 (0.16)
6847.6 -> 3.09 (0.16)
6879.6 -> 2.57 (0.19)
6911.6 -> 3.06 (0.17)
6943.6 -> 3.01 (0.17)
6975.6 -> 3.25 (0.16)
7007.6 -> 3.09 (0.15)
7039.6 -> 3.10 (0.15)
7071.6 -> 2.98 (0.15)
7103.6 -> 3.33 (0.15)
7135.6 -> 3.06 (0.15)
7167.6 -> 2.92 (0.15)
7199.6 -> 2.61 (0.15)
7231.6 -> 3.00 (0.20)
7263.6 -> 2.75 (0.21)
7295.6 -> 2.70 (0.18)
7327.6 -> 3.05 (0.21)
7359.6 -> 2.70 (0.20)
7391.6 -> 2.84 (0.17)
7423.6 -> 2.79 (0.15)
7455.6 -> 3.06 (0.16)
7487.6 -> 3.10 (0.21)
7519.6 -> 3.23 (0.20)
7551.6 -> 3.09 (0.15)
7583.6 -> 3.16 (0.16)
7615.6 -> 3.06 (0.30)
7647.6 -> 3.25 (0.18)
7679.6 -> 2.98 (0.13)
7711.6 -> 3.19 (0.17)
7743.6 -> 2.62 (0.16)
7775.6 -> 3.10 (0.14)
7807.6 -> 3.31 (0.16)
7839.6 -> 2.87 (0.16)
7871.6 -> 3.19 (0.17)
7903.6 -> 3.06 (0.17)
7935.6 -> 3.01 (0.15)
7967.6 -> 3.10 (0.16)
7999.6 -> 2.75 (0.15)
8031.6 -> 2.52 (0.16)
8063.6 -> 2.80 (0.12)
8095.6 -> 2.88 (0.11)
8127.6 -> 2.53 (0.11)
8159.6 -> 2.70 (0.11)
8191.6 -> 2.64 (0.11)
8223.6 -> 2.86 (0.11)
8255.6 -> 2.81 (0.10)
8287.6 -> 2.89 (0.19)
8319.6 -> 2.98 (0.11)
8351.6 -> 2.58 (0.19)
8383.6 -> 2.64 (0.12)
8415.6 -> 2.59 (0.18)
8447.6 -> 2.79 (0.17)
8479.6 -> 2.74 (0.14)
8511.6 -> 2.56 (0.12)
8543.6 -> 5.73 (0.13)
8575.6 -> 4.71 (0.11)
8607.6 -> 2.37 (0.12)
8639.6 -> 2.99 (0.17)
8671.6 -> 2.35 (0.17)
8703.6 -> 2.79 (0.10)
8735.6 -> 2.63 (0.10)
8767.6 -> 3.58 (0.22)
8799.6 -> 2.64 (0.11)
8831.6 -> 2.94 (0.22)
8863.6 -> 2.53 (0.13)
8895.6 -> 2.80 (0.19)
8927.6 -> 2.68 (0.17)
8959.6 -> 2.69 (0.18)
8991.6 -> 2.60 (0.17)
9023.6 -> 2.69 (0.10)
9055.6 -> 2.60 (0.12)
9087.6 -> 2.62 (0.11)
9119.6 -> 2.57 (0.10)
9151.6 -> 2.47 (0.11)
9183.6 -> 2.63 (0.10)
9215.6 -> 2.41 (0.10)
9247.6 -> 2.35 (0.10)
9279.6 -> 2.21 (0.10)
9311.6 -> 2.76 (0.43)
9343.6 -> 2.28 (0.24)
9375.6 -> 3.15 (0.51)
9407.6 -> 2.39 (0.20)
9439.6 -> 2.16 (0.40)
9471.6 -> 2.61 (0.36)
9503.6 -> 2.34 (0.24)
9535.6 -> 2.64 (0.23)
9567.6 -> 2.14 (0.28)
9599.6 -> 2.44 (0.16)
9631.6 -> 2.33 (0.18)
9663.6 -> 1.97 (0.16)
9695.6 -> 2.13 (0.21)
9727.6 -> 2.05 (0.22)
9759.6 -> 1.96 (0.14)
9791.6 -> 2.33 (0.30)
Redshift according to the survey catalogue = 0.30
